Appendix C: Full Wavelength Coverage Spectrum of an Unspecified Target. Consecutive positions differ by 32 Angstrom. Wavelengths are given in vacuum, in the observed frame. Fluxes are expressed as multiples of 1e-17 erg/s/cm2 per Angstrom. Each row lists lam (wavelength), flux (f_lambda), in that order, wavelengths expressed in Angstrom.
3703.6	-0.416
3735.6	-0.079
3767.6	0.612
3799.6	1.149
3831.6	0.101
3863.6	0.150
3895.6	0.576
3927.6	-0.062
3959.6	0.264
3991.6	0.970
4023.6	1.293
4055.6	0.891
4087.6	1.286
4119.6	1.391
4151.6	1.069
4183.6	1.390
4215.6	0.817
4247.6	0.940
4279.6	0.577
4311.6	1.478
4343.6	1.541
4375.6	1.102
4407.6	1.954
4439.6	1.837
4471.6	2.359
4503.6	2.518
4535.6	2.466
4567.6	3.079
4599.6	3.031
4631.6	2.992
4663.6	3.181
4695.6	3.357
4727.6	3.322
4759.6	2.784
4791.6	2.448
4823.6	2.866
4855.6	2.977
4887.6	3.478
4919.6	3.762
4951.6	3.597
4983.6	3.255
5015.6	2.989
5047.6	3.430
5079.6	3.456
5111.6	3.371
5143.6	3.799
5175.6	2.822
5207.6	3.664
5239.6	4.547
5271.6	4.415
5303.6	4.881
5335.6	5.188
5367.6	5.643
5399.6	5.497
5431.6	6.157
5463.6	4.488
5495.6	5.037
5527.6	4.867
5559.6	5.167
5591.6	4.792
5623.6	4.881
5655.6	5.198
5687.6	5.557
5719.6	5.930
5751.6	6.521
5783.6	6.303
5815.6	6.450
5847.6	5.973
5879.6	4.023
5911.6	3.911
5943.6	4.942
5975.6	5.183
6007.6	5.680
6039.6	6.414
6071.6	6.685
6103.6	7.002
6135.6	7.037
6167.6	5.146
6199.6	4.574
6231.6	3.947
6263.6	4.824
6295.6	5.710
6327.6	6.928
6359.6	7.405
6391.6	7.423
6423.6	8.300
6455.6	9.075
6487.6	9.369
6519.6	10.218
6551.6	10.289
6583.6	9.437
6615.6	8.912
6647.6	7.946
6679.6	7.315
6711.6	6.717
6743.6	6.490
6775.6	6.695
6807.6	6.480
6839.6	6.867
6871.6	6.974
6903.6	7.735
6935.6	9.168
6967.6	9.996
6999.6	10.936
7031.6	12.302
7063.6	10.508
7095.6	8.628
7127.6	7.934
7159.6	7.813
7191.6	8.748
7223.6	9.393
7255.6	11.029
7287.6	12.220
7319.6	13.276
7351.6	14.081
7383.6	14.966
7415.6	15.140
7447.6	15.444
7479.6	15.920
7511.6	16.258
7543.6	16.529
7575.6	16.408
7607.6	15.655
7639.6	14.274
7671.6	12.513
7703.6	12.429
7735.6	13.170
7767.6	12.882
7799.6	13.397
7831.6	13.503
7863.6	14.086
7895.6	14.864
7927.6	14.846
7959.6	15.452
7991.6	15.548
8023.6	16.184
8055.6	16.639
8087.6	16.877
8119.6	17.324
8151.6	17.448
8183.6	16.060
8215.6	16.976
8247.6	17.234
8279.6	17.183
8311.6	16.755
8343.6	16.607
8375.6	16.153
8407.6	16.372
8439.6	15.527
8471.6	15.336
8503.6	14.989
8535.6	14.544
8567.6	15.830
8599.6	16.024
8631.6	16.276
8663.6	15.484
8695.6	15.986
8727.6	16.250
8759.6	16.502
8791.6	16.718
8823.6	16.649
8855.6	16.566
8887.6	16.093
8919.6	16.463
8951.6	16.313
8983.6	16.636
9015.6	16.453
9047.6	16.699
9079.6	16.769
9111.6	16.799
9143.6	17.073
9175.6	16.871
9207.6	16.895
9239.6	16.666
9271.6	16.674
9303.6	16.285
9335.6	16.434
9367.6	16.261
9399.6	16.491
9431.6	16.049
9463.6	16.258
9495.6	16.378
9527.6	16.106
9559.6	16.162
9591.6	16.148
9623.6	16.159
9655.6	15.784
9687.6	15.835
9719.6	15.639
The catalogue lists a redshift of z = 0.000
